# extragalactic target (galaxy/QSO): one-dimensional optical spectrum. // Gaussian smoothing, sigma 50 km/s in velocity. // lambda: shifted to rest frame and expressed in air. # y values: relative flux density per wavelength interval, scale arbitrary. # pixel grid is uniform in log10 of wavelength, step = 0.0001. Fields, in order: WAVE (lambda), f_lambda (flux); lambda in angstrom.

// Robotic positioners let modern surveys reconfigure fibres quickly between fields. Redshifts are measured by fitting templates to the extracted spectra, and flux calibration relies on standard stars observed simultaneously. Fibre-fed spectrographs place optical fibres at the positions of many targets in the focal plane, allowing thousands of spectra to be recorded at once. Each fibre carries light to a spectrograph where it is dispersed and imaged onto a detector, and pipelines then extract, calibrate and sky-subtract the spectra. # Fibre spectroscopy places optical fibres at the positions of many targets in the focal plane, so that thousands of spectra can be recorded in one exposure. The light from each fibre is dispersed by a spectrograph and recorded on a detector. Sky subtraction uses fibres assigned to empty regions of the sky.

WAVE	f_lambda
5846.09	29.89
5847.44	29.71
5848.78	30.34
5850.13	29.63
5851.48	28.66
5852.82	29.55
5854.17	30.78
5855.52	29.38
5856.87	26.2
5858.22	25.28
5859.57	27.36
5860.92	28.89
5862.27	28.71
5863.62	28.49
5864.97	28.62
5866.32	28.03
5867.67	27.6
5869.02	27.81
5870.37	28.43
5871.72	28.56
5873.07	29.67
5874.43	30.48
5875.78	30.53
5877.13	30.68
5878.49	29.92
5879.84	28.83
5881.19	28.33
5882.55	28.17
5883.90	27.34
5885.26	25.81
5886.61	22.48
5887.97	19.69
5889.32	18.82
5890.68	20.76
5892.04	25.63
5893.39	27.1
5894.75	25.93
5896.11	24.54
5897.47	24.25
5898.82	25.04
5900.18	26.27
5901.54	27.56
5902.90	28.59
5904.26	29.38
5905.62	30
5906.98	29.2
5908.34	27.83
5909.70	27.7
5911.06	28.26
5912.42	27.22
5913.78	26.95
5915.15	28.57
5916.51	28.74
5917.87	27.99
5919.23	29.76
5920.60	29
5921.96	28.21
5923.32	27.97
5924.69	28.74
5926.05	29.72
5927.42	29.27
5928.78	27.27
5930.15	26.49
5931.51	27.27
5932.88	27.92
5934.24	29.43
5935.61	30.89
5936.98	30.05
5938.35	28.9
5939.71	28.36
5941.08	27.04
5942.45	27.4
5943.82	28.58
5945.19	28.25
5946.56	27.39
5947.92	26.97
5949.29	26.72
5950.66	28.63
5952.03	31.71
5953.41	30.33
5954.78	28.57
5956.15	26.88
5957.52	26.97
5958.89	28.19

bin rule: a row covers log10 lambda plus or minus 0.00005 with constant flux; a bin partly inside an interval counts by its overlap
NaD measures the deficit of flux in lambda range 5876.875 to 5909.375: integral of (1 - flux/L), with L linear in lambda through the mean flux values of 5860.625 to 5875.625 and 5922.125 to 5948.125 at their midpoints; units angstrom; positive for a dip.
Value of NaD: 2.60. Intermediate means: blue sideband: 28.7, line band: 26.3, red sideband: 28.3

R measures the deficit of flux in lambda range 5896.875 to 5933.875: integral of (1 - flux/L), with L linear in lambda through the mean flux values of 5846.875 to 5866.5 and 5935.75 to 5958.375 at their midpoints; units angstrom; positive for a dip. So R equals 0.6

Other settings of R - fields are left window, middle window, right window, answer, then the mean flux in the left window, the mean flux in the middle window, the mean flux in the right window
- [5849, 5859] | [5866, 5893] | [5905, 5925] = 1.54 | 28.6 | 26.9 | 28.4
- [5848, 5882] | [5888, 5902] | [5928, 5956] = 2.12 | 28.8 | 24.3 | 28.4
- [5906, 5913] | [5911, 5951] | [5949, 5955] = 0.69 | 28.1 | 28.3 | 29.4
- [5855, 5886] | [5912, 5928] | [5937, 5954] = -0.07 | 28.4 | 28.5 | 28.4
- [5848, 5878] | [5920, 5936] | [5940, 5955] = -0.03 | 28.8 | 28.5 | 28.3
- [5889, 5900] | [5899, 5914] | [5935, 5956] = -1.62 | 24.3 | 28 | 28.6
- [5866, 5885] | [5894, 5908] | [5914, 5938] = 0.80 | 28.8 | 27.1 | 28.6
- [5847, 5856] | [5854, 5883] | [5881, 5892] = -2.03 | 29.7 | 28.6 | 23.8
